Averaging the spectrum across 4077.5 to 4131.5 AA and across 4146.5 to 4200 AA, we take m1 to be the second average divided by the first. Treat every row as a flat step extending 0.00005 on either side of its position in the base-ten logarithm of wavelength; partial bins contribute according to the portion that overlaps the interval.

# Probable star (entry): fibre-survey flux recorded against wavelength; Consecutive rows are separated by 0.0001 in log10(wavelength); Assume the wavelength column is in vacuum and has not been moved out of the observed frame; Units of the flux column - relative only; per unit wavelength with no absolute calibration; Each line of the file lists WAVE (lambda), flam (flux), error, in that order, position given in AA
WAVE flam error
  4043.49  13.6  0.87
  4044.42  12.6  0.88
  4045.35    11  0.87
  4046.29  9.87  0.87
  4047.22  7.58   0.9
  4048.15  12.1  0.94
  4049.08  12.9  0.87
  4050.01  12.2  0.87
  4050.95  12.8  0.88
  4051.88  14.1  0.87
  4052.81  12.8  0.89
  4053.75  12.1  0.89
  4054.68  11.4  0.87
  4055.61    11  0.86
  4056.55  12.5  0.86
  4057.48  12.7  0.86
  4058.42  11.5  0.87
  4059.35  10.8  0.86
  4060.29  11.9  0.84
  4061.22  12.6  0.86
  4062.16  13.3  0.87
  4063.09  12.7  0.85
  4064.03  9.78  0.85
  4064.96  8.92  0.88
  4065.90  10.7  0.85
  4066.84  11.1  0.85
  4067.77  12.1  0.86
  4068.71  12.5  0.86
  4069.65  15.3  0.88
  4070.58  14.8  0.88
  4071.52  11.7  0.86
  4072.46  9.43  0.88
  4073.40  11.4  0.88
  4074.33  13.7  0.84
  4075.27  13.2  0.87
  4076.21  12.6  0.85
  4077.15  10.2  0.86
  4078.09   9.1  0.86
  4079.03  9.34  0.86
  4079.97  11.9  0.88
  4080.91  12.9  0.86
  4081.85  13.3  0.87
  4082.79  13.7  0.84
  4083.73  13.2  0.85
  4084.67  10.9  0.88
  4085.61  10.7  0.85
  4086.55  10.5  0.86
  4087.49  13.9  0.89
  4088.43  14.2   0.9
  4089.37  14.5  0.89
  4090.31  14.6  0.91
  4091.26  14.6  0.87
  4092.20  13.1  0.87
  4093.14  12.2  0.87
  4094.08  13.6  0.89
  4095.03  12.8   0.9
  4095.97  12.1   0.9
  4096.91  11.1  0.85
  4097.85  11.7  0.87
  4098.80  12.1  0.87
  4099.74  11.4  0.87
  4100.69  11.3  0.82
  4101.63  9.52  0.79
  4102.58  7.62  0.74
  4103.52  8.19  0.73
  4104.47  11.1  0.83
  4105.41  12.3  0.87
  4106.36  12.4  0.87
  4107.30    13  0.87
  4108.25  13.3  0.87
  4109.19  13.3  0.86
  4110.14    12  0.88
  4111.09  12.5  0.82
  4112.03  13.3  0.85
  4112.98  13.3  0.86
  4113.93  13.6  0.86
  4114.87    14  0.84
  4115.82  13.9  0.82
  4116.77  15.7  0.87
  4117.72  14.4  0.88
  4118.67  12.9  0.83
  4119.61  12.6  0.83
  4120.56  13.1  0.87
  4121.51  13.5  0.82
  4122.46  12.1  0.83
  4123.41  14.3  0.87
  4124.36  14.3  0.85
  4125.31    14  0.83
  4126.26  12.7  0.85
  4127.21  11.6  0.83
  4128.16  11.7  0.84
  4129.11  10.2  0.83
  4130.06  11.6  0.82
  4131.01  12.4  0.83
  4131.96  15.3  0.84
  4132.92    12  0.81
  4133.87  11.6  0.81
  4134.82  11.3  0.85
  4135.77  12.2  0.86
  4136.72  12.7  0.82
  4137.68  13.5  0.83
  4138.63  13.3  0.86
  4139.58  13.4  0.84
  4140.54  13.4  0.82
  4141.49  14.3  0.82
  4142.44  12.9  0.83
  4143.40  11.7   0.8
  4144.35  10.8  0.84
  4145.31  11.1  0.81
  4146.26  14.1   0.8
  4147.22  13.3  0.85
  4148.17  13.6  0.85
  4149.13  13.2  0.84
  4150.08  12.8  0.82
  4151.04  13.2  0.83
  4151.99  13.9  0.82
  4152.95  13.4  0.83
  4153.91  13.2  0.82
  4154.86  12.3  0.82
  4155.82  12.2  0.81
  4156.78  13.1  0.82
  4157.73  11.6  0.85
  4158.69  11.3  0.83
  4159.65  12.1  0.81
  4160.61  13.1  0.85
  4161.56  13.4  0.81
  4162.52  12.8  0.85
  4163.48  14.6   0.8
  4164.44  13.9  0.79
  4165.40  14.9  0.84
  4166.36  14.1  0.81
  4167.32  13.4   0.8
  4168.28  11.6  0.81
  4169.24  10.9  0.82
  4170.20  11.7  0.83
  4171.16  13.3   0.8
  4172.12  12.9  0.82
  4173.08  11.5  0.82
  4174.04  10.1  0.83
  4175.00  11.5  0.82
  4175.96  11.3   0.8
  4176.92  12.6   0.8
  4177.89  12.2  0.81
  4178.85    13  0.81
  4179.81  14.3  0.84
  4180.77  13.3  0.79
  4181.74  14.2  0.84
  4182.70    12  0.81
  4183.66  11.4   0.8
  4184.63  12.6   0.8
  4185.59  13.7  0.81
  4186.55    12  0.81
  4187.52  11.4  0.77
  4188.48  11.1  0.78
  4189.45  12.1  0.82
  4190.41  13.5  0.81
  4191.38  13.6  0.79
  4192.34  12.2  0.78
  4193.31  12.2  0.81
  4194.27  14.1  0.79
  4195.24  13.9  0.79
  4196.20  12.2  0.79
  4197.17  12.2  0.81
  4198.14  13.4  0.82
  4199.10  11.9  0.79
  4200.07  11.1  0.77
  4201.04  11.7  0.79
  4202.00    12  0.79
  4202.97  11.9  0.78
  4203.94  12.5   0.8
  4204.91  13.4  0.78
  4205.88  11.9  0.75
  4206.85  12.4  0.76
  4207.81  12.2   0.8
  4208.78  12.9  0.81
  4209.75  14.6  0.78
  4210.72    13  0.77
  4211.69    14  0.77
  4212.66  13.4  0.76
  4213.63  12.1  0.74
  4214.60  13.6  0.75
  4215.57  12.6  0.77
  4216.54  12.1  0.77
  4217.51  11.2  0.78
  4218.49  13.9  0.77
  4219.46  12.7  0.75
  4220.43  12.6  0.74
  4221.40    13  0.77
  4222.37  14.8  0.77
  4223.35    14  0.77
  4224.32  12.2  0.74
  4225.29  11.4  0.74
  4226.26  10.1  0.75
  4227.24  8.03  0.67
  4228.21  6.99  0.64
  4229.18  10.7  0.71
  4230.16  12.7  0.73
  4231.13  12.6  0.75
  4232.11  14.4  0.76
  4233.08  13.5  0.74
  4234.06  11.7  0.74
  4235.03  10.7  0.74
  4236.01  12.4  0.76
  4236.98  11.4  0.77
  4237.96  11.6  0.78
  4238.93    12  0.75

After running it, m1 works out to 1.0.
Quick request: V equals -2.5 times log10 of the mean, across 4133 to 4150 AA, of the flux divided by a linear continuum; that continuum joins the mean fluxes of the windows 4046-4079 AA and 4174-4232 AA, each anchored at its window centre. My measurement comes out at -0.05 mag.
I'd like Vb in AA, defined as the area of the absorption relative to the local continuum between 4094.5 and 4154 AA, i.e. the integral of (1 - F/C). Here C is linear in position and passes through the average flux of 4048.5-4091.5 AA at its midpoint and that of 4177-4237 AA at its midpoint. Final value -1.4 AA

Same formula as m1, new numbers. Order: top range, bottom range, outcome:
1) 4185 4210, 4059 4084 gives 1.05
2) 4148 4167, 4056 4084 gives 1.10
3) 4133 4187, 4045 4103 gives 1.06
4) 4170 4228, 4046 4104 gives 1.05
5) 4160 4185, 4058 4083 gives 1.07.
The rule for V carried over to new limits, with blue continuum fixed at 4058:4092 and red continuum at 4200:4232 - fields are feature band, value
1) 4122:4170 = -0.050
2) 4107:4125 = -0.105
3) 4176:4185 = -0.044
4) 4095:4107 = 0.110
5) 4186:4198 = -0.026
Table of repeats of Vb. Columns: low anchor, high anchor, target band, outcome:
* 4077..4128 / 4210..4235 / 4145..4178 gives -0.8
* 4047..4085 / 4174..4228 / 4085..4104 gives 0.1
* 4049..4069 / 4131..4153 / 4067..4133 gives -0.5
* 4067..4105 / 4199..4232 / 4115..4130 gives -1.2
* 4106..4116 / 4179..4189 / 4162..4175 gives 0.0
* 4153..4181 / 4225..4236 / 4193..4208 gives -0.7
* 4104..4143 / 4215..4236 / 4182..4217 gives -1.0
